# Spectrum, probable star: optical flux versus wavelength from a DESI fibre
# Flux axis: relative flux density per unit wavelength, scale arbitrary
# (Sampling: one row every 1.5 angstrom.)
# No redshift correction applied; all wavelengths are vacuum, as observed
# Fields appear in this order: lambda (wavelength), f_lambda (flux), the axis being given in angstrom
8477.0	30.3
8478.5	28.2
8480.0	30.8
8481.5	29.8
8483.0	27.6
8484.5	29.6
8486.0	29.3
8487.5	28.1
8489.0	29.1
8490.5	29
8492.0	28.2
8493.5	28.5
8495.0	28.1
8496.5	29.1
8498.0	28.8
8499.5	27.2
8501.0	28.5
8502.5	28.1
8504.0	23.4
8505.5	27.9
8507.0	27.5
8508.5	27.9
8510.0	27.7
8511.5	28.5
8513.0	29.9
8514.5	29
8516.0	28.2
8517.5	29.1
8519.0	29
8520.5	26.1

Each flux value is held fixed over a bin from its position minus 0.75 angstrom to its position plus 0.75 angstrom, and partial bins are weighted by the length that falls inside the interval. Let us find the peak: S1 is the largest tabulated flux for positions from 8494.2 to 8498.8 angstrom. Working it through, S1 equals 29.1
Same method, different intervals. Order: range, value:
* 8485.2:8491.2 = 29.3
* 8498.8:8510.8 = 28.5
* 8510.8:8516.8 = 29.9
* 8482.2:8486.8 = 29.6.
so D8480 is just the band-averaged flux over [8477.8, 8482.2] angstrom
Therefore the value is 29.6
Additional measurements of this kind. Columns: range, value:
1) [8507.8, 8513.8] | 28.5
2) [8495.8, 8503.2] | 28.3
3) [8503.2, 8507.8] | 26.3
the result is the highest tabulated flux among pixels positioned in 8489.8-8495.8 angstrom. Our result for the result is 29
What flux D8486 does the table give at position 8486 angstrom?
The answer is 29.3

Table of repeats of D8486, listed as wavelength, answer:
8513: 29.9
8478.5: 28.2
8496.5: 29.1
